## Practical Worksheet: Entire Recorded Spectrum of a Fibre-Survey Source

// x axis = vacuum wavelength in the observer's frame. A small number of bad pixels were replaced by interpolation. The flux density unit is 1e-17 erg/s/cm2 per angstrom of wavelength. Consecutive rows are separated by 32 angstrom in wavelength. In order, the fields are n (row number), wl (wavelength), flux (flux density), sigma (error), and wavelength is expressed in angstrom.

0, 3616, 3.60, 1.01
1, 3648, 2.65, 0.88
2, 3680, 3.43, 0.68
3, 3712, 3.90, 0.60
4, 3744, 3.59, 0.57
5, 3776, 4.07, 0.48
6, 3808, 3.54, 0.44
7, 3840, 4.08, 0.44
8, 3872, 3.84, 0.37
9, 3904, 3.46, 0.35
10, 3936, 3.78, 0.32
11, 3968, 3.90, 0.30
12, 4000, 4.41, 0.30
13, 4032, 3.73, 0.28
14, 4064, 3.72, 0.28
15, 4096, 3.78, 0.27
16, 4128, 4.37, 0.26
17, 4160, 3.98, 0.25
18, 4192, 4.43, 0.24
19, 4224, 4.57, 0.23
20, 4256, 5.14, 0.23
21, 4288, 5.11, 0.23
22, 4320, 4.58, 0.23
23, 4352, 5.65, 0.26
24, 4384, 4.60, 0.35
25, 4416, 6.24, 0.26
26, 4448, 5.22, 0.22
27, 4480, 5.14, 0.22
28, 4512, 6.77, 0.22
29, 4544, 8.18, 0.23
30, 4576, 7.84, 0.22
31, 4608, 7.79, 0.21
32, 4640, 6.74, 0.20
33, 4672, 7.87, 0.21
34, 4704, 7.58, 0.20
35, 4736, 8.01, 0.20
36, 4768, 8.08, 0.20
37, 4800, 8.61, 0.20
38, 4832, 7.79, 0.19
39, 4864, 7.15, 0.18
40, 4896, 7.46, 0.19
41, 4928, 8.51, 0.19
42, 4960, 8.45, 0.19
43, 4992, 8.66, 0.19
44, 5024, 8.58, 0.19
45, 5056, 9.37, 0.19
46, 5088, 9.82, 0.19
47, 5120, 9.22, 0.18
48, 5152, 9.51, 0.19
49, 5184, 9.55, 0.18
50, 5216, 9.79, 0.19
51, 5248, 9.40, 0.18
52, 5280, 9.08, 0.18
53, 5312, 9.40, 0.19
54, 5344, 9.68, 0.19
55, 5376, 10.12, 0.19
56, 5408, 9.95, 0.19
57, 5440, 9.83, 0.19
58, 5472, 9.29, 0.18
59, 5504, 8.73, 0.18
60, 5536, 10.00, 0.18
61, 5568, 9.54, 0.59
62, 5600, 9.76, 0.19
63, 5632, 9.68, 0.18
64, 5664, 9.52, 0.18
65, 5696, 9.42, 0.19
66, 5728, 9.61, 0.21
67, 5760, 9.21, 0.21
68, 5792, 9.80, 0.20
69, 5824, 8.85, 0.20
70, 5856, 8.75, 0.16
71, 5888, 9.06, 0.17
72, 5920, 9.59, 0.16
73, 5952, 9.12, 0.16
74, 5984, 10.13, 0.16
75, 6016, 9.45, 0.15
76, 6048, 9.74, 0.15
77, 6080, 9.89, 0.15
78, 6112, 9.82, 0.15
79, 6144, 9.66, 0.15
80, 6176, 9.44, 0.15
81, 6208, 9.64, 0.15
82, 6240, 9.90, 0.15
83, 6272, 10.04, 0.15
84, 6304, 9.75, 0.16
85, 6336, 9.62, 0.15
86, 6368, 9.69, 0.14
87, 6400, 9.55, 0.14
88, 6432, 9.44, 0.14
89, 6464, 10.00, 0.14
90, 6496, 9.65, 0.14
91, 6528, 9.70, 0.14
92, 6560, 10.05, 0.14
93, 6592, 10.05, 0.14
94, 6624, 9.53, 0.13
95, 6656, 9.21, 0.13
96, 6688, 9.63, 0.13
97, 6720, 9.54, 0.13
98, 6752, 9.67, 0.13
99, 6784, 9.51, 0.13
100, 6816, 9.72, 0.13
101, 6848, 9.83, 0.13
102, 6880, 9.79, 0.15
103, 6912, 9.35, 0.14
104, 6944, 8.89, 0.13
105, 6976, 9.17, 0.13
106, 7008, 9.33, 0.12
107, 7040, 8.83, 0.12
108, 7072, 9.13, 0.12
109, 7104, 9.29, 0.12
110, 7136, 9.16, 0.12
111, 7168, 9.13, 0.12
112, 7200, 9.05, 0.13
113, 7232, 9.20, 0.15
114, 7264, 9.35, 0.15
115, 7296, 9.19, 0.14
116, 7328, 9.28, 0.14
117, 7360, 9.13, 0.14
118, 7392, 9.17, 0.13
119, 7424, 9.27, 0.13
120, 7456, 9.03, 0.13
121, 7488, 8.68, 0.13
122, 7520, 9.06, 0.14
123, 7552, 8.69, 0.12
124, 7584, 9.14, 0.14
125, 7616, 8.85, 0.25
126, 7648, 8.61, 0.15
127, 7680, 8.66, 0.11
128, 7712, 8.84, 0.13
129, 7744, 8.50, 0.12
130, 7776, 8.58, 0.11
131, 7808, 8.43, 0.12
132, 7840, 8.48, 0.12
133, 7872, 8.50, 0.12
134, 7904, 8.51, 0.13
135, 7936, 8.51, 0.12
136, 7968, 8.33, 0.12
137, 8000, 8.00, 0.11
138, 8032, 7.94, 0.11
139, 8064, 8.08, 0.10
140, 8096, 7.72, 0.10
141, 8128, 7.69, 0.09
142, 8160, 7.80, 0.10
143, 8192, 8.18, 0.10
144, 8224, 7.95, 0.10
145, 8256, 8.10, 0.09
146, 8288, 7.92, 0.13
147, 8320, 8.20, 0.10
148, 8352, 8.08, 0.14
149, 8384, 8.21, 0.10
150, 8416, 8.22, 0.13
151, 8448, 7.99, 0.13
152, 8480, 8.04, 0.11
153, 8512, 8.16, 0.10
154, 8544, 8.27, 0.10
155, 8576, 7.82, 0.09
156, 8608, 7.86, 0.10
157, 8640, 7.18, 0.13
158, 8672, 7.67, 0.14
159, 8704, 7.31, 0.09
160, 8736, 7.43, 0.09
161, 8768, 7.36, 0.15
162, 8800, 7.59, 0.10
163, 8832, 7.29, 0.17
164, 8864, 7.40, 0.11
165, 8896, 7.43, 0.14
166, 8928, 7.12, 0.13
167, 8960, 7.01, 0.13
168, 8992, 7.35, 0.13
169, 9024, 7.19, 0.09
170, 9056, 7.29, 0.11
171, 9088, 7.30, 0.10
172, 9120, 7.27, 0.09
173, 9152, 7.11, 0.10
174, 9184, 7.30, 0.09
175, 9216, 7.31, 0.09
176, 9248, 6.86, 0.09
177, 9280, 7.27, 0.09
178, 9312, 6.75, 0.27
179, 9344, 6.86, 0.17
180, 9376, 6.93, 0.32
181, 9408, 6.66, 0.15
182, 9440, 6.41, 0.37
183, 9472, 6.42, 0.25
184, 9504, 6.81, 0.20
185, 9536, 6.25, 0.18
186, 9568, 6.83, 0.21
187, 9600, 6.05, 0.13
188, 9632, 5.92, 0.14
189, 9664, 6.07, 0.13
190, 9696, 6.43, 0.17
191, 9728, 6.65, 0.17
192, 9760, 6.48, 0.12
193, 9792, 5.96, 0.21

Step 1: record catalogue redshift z 0.129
